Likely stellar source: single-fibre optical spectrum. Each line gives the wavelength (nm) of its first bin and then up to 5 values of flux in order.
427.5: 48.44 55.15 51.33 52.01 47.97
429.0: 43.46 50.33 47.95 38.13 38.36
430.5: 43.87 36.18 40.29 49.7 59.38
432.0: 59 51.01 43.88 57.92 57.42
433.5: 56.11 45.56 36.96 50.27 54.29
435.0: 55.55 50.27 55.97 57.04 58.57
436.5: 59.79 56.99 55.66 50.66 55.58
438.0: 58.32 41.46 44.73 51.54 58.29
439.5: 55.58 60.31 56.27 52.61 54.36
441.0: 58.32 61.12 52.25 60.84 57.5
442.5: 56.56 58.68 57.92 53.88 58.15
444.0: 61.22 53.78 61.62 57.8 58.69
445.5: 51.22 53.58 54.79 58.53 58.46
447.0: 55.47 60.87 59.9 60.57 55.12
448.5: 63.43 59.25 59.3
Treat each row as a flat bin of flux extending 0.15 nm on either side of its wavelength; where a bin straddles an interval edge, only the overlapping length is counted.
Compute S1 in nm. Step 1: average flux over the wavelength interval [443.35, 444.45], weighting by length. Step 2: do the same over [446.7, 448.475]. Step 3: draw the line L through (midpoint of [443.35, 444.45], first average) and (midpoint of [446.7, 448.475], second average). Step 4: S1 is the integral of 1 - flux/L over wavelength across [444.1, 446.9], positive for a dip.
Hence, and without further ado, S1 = 0.058 nm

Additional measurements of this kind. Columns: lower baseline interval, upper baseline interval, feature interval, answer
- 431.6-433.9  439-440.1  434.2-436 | 0.06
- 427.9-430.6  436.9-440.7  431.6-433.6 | -0.25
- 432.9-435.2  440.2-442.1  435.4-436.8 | -0.12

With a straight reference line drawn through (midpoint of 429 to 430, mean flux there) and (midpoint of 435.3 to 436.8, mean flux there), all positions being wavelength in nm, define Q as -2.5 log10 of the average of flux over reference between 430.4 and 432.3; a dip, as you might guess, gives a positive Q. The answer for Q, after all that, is 0.01 mag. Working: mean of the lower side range 45.5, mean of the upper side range 57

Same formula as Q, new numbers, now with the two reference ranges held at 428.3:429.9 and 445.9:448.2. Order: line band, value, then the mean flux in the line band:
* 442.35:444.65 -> -0.03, 57.6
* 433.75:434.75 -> 0.10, 46.1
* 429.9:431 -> 0.22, 39.3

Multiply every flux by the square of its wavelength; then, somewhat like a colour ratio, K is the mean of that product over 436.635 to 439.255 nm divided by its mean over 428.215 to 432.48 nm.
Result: 1.2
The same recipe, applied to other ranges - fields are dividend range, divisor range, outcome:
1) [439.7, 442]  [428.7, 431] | 1.39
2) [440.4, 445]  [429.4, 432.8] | 1.31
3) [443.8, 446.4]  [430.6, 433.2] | 1.20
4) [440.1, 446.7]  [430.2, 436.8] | 1.16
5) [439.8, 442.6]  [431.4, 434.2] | 1.13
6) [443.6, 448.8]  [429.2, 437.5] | 1.21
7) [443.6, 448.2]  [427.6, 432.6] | 1.30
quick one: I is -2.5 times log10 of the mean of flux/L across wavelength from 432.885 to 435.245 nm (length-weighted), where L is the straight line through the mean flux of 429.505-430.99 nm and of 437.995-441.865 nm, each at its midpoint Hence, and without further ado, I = -0.12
